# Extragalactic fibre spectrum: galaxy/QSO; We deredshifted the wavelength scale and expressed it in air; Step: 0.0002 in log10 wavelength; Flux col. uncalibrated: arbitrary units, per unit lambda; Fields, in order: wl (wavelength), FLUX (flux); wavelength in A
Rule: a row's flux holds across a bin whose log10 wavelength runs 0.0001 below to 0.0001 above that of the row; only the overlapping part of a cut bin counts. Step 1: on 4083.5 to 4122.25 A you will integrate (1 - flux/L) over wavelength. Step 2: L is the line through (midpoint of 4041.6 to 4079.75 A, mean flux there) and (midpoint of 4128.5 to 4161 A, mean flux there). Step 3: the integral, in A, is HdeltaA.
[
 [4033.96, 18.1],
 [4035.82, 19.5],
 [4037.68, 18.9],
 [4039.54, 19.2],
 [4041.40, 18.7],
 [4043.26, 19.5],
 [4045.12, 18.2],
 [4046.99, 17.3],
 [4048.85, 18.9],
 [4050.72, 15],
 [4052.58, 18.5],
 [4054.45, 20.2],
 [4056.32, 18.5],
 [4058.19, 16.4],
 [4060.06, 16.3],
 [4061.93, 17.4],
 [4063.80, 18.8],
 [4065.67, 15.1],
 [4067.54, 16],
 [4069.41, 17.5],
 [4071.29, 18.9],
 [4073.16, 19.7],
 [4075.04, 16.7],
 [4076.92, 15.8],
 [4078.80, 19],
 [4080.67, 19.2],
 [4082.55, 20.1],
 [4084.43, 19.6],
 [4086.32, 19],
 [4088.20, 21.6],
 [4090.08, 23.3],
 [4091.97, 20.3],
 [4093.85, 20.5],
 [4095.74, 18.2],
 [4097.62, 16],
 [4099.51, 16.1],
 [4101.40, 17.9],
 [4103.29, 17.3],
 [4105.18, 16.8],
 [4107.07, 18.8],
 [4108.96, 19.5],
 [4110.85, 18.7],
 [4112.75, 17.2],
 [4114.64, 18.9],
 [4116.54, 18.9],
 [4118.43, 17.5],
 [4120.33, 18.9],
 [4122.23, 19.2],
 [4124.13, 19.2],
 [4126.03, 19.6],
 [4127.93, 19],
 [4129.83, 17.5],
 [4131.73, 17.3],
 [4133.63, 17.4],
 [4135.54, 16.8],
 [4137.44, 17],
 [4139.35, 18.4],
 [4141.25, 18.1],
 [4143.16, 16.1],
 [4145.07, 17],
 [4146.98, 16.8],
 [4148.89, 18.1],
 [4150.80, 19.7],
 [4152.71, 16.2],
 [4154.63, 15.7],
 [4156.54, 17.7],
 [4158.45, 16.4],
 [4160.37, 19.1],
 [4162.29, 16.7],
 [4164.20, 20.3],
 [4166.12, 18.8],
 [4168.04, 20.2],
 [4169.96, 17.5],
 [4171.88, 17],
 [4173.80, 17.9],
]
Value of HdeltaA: -2.7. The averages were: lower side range 17.7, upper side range 17.4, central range 18.8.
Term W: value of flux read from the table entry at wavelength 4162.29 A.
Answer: 16.7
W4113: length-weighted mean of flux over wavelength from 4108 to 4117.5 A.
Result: 18.6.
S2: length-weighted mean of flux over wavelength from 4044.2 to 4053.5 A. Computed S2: 17.6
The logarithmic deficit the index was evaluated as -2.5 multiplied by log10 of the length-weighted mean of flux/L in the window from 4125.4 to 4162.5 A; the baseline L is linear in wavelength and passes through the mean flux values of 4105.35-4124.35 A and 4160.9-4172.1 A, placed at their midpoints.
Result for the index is 0.062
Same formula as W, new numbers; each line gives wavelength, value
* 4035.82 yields 19.5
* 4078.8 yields 19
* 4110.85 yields 18.7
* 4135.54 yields 16.8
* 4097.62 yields 16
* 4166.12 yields 18.8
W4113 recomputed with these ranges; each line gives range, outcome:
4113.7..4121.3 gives 18.5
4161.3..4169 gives 19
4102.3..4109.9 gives 18.1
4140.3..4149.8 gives 17.2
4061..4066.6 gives 17.1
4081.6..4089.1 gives 20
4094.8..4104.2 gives 17.1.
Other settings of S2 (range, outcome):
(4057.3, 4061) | 16.3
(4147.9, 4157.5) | 17.5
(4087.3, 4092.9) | 21.7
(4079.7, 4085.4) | 19.6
